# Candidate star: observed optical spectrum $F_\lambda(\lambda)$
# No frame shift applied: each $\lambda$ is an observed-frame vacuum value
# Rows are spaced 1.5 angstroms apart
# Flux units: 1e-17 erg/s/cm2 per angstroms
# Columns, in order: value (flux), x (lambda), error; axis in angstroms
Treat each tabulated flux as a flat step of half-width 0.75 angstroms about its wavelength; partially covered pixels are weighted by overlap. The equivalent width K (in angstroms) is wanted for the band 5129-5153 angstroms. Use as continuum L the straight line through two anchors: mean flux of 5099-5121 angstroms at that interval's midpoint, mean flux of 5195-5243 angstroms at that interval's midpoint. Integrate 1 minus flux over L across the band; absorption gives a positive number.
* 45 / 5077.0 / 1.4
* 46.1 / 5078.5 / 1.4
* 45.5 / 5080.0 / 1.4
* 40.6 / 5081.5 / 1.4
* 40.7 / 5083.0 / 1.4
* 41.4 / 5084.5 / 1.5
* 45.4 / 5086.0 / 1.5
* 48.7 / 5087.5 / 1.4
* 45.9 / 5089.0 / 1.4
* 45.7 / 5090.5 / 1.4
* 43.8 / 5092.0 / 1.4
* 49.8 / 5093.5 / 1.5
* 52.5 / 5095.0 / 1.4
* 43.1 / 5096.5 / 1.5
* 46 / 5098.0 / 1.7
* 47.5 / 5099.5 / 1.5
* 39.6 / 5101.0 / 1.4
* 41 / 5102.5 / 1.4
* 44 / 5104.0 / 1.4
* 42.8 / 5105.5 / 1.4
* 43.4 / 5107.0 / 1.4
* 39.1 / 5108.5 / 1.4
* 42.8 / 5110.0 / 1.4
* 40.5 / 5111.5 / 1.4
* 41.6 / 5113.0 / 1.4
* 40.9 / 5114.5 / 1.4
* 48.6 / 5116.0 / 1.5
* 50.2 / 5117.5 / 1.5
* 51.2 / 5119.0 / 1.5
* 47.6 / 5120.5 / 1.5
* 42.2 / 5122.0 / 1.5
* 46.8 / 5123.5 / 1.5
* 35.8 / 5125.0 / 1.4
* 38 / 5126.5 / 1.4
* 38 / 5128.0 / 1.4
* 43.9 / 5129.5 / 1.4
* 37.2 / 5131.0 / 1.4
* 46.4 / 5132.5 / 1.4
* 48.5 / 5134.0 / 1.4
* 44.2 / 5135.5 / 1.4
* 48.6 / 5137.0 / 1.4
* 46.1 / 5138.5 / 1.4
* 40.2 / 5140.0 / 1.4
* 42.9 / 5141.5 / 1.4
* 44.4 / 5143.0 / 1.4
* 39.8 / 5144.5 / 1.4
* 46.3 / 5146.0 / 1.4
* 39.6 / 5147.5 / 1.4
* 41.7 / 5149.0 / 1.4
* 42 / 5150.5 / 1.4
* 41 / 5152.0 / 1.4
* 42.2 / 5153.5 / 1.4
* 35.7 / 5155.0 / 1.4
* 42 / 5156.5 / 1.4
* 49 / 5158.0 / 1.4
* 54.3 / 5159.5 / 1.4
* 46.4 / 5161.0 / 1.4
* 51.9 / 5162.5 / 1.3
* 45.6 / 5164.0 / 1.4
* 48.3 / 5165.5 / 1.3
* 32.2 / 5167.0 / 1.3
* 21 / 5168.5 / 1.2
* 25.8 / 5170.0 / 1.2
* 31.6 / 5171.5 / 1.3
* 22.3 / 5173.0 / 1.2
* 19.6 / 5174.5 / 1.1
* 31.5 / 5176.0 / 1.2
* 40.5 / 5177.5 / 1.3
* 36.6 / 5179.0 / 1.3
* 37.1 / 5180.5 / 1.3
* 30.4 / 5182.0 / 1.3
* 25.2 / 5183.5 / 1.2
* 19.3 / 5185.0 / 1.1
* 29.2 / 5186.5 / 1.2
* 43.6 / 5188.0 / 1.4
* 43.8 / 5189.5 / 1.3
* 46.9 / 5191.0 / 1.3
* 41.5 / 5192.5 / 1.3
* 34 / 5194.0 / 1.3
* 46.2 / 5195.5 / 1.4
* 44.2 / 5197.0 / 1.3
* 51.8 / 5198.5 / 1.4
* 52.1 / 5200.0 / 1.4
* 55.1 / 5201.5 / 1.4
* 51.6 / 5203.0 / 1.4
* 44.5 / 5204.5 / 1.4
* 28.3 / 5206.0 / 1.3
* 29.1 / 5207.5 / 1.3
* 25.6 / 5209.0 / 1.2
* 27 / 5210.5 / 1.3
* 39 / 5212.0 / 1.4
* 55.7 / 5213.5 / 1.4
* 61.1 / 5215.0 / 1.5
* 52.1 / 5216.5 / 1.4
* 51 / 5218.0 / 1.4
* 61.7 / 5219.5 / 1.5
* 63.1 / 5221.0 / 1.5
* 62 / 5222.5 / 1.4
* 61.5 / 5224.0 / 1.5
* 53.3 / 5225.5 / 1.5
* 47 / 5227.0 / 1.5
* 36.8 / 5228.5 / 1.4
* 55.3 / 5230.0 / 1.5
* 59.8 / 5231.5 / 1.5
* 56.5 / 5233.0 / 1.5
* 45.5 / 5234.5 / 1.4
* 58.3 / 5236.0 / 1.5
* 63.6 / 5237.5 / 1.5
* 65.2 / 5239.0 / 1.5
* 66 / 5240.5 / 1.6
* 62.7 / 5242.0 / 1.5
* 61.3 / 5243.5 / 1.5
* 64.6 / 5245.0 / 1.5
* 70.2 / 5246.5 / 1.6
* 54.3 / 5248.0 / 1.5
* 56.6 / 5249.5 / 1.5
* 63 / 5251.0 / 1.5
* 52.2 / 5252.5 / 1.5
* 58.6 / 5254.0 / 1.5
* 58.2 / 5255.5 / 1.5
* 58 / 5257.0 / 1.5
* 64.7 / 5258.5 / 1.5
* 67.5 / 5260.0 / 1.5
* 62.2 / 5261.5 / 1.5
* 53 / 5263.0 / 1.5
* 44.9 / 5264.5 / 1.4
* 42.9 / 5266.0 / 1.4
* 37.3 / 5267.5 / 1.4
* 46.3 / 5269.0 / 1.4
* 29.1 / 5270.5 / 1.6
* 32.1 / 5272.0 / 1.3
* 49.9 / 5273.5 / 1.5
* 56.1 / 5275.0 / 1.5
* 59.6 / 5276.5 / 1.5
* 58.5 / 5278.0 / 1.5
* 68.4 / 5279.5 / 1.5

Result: 1.41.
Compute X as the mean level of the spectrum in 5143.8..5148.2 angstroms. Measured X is 42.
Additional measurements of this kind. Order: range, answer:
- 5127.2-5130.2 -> 40.9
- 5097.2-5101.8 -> 44.3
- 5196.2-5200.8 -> 49.4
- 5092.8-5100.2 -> 47.8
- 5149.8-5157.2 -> 40.6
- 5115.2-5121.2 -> 49.3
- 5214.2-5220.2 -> 56.4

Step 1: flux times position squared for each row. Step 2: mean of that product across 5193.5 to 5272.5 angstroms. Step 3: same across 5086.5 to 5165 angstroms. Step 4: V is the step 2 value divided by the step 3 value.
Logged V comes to 1.22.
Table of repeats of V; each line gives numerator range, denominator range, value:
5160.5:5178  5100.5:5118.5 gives 0.82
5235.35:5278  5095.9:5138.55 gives 1.35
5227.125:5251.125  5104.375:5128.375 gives 1.42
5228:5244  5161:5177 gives 1.75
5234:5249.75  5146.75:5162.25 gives 1.45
